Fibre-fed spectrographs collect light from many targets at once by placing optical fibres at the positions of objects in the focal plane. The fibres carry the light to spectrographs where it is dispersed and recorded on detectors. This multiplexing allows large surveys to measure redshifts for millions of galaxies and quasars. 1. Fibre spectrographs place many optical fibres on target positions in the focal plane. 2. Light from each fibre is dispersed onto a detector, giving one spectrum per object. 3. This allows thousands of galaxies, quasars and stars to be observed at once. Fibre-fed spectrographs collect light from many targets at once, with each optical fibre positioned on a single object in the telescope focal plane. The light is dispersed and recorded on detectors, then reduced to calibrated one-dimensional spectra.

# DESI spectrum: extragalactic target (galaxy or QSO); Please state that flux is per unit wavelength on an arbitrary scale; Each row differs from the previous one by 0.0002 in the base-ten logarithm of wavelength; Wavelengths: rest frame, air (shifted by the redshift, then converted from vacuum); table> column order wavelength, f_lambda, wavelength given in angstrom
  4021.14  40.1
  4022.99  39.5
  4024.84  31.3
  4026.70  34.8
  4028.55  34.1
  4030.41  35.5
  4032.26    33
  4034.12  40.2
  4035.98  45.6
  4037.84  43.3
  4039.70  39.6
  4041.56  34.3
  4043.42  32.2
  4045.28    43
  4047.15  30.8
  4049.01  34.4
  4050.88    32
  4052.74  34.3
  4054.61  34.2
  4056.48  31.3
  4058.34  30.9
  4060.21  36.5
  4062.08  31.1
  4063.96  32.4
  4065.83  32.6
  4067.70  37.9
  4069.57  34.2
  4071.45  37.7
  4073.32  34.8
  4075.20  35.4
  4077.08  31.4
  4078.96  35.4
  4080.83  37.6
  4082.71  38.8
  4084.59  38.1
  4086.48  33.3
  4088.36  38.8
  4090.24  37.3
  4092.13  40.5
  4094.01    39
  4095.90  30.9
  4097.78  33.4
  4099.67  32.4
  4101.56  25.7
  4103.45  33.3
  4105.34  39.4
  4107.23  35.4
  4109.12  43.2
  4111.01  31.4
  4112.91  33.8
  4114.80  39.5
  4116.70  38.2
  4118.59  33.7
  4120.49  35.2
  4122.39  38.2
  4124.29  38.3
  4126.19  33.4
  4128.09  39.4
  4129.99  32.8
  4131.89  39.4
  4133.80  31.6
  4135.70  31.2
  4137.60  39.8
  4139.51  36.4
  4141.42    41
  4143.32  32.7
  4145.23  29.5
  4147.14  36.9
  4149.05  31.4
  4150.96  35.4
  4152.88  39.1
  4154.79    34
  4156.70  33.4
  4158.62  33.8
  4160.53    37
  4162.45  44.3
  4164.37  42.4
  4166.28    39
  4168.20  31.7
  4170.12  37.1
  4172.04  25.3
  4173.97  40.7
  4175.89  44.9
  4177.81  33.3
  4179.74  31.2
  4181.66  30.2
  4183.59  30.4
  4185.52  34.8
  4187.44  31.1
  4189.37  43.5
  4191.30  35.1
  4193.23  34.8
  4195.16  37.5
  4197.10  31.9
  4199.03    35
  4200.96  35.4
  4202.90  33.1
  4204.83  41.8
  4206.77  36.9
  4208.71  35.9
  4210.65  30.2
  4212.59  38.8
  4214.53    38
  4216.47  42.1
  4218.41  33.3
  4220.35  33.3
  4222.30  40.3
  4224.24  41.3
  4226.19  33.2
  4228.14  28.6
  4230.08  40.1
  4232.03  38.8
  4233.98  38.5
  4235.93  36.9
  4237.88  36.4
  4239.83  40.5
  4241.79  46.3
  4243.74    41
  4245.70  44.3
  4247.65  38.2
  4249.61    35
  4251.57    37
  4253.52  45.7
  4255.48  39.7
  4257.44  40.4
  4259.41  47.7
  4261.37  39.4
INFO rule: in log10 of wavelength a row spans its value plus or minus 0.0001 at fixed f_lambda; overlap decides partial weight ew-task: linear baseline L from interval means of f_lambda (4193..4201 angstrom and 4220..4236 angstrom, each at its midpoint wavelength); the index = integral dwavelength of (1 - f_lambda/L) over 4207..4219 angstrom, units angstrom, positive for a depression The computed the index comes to -0.2 angstrom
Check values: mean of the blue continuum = 34.9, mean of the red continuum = 36.9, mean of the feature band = 36.5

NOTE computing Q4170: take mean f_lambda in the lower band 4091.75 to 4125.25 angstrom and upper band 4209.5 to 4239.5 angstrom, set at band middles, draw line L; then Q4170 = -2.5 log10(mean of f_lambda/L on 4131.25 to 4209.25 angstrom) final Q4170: 0.02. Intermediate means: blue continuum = 35.6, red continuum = 36.7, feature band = 35.6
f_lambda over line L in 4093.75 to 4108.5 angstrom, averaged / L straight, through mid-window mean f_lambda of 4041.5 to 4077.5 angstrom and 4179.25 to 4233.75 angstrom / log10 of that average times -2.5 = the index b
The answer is 0.03 mag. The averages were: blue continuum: 34.1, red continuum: 35.7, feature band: 33.7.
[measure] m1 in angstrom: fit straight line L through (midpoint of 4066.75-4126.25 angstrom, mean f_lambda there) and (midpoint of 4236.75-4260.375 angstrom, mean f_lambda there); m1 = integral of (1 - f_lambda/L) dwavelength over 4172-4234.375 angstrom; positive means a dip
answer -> 5.7 angstrom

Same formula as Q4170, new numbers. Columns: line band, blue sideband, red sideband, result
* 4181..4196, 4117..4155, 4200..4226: 0.051 mag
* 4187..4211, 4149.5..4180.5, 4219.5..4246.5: 0.049 mag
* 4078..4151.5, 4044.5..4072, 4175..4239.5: -0.027 mag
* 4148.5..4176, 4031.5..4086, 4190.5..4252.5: 0.005 mag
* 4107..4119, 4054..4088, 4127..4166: -0.035 mag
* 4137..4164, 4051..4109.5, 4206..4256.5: 0.009 mag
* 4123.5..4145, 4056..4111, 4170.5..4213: -0.021 mag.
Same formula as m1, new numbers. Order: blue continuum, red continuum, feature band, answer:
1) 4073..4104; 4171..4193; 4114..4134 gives -0.9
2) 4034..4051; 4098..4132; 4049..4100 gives 2.5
